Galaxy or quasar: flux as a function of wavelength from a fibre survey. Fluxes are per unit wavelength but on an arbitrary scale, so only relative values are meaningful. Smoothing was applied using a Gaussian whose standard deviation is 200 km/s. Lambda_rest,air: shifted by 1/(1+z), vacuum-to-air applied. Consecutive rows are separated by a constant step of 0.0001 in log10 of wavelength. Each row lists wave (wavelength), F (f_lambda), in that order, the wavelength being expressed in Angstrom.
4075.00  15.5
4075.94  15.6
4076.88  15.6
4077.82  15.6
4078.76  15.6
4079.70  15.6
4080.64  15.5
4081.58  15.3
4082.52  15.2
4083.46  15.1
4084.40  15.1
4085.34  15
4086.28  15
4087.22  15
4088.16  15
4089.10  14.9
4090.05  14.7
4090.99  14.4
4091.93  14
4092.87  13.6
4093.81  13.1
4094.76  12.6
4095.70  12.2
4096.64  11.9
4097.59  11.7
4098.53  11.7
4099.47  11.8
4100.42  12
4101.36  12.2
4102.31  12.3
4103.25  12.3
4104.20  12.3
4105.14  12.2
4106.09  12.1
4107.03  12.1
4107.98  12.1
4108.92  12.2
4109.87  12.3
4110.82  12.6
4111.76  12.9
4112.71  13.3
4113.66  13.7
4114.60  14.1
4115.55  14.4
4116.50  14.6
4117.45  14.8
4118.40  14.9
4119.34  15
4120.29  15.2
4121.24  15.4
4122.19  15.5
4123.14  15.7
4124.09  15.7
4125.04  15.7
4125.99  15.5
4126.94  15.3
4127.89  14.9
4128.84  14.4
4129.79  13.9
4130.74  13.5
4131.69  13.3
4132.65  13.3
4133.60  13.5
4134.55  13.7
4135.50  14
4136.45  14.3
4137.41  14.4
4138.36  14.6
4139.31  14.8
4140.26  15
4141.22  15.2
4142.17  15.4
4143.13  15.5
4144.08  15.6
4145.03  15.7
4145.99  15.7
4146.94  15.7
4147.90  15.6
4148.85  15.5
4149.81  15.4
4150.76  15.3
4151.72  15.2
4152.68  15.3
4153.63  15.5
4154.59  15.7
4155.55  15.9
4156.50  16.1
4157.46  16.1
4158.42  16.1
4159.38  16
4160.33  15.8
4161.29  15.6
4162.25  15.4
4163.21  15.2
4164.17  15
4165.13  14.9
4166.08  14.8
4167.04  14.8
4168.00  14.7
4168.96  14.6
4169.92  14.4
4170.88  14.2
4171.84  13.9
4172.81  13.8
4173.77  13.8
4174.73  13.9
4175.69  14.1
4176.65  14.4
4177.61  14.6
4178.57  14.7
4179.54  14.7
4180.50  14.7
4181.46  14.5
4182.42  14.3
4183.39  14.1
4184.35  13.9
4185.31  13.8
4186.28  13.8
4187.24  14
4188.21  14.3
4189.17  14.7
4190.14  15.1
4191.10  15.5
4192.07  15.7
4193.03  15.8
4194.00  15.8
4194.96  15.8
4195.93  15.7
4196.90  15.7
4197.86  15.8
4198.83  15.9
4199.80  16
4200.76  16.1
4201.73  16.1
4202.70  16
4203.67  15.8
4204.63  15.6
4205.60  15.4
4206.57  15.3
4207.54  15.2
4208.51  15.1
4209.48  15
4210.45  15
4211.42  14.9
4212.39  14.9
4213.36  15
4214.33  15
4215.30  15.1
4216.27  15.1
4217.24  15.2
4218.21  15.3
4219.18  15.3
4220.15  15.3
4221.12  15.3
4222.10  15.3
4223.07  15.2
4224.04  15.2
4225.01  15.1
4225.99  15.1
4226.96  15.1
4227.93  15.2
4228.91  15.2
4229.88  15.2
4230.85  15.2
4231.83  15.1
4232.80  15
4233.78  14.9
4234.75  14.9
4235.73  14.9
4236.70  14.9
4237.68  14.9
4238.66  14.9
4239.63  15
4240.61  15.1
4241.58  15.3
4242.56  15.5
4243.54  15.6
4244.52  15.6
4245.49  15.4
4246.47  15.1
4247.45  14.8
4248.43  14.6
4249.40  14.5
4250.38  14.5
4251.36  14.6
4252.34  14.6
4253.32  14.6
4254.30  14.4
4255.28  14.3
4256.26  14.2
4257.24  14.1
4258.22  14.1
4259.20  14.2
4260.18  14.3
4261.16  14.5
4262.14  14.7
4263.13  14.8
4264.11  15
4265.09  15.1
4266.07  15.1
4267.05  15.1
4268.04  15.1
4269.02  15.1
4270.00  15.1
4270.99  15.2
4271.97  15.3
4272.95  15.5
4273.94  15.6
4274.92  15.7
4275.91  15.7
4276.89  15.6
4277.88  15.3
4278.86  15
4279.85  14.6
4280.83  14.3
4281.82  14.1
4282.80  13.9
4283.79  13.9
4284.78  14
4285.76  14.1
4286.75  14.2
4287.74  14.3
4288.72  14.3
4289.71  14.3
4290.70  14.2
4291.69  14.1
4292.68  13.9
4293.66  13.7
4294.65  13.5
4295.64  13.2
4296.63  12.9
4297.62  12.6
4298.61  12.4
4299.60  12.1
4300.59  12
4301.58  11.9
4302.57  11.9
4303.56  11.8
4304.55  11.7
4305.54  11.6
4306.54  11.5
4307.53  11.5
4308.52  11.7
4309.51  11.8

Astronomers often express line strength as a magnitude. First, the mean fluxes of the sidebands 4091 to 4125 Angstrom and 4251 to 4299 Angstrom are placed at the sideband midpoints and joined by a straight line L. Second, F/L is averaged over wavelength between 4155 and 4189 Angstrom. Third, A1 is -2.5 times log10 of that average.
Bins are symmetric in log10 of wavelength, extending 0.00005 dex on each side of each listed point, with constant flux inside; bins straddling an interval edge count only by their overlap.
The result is -0.073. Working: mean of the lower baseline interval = 13.3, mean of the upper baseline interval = 14.5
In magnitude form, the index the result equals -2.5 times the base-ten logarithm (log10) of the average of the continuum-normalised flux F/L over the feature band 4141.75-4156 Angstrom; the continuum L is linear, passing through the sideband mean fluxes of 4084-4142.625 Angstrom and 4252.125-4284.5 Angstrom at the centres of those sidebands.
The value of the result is -0.11 mag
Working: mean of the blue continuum 13.8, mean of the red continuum 14.8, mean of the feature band 15.5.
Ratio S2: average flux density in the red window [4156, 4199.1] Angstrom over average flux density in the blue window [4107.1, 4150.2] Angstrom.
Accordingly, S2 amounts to 1.03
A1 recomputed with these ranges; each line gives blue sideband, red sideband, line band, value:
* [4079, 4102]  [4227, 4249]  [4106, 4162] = -0.036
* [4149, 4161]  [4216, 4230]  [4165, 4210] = 0.039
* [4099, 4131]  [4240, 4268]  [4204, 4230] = -0.049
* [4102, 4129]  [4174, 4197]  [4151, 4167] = -0.080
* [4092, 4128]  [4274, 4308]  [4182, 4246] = -0.126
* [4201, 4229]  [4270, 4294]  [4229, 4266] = 0.009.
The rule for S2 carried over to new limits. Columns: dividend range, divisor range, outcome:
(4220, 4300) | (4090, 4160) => 1.03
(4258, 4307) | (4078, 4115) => 1.04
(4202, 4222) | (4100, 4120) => 1.16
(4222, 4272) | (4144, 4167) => 0.96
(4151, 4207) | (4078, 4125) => 1.09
